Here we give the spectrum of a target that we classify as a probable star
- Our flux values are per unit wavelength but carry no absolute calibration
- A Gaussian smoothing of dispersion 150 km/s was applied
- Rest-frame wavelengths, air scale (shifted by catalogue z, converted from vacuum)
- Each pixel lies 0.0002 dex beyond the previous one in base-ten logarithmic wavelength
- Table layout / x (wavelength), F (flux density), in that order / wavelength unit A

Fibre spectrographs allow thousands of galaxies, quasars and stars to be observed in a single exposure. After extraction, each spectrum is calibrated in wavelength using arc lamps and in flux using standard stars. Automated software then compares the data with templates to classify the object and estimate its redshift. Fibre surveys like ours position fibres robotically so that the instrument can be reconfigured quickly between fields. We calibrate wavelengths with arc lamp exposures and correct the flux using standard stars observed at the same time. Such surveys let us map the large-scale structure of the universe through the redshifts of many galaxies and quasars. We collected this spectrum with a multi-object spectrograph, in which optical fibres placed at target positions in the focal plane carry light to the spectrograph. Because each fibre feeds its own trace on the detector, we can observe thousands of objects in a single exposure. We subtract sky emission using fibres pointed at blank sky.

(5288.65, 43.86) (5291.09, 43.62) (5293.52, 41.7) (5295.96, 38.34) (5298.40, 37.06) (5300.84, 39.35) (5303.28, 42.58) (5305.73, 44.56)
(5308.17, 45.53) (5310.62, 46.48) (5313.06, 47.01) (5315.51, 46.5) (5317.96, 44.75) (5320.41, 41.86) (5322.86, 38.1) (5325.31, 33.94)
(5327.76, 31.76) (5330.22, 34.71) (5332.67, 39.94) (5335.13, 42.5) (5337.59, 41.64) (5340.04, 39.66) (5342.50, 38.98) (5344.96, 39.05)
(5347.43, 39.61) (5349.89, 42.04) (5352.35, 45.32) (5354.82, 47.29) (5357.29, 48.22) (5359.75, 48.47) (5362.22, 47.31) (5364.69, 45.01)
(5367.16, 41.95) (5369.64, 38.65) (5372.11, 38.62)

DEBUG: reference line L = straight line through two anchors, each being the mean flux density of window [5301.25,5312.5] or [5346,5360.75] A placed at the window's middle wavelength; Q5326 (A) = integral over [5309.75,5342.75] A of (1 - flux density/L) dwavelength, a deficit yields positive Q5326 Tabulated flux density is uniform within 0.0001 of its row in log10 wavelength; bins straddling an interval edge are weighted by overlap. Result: 3.1 A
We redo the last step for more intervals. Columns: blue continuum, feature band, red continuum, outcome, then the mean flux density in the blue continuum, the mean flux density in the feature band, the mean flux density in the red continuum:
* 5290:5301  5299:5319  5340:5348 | -2.3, 40.1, 44.4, 39.2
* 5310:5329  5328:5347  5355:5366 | 2.0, 41.1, 39.1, 47.2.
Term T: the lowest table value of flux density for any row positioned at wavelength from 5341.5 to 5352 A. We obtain 38.98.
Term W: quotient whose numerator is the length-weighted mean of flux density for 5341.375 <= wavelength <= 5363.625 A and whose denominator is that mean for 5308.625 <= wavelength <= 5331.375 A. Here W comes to 1.1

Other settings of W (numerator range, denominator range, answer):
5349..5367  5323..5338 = 1.24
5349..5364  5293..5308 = 1.14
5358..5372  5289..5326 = 1.04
